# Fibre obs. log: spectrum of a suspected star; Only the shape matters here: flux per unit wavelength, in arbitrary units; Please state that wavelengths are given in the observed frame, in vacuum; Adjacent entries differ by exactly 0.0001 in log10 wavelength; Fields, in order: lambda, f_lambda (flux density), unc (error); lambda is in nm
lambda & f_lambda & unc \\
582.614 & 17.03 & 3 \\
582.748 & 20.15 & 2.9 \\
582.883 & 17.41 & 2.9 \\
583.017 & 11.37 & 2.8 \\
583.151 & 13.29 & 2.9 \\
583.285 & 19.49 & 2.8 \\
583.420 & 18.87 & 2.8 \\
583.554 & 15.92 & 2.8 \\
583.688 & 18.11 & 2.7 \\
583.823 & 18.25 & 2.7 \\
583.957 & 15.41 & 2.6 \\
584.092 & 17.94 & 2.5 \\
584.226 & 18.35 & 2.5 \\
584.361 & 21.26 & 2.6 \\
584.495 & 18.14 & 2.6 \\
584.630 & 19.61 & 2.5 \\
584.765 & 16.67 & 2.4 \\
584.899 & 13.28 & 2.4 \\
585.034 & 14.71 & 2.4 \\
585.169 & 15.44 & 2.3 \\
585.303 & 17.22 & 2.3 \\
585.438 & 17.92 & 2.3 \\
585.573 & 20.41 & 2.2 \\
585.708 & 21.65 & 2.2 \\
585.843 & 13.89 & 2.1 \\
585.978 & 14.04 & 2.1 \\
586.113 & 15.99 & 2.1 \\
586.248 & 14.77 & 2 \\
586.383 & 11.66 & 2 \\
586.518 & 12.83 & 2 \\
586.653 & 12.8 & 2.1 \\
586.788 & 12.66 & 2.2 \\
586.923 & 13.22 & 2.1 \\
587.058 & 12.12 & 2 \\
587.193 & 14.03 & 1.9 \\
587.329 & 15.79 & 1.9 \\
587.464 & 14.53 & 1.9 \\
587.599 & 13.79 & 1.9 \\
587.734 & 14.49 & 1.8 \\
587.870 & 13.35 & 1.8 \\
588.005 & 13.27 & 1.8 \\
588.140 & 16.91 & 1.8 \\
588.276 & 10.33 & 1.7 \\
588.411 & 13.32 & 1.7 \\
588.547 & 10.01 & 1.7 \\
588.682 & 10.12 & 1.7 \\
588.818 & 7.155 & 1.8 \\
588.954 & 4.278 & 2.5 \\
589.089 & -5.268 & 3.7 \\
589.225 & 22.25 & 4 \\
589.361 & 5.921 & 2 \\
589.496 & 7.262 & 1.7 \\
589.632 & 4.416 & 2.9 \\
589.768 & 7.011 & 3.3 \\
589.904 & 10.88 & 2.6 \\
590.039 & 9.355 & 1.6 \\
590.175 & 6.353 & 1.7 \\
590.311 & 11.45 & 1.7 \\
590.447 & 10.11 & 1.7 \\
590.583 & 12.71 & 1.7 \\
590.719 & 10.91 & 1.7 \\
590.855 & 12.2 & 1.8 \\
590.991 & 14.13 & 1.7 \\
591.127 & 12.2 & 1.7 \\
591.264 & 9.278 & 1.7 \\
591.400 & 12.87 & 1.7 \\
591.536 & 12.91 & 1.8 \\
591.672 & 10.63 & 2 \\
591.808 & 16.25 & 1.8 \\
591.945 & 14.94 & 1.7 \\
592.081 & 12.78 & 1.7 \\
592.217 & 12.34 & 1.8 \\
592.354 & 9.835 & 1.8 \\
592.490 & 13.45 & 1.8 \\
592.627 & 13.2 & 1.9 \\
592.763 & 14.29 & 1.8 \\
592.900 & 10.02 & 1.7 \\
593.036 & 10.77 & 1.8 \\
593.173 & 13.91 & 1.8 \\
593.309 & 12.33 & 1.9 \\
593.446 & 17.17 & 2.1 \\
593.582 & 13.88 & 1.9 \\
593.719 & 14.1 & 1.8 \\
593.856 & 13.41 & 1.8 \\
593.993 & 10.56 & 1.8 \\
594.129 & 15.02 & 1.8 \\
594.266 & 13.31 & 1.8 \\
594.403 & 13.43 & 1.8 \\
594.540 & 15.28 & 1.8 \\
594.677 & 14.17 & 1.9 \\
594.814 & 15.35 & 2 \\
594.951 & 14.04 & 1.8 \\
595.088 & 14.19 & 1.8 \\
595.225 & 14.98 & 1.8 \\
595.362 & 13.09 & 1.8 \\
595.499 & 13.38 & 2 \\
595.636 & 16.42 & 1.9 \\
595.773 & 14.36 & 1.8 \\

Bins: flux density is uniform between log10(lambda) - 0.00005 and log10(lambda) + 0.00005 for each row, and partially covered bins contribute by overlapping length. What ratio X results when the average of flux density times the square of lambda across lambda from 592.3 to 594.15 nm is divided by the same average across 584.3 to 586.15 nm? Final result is 0.78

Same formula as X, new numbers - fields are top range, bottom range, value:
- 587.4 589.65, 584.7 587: 0.69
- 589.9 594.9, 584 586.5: 0.77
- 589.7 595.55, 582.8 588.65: 0.84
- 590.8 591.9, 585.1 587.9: 0.86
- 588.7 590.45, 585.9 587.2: 0.59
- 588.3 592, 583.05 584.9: 0.59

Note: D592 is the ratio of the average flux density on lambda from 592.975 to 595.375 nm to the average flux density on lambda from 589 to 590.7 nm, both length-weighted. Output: 1.62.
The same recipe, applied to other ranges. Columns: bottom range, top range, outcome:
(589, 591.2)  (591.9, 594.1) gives 1.37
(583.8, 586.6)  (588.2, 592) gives 0.61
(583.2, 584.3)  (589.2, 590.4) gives 0.51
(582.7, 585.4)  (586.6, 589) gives 0.73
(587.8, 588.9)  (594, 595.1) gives 1.21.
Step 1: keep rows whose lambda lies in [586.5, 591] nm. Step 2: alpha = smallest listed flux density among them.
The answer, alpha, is -5.268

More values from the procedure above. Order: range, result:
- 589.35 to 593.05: 4.416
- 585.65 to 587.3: 11.66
